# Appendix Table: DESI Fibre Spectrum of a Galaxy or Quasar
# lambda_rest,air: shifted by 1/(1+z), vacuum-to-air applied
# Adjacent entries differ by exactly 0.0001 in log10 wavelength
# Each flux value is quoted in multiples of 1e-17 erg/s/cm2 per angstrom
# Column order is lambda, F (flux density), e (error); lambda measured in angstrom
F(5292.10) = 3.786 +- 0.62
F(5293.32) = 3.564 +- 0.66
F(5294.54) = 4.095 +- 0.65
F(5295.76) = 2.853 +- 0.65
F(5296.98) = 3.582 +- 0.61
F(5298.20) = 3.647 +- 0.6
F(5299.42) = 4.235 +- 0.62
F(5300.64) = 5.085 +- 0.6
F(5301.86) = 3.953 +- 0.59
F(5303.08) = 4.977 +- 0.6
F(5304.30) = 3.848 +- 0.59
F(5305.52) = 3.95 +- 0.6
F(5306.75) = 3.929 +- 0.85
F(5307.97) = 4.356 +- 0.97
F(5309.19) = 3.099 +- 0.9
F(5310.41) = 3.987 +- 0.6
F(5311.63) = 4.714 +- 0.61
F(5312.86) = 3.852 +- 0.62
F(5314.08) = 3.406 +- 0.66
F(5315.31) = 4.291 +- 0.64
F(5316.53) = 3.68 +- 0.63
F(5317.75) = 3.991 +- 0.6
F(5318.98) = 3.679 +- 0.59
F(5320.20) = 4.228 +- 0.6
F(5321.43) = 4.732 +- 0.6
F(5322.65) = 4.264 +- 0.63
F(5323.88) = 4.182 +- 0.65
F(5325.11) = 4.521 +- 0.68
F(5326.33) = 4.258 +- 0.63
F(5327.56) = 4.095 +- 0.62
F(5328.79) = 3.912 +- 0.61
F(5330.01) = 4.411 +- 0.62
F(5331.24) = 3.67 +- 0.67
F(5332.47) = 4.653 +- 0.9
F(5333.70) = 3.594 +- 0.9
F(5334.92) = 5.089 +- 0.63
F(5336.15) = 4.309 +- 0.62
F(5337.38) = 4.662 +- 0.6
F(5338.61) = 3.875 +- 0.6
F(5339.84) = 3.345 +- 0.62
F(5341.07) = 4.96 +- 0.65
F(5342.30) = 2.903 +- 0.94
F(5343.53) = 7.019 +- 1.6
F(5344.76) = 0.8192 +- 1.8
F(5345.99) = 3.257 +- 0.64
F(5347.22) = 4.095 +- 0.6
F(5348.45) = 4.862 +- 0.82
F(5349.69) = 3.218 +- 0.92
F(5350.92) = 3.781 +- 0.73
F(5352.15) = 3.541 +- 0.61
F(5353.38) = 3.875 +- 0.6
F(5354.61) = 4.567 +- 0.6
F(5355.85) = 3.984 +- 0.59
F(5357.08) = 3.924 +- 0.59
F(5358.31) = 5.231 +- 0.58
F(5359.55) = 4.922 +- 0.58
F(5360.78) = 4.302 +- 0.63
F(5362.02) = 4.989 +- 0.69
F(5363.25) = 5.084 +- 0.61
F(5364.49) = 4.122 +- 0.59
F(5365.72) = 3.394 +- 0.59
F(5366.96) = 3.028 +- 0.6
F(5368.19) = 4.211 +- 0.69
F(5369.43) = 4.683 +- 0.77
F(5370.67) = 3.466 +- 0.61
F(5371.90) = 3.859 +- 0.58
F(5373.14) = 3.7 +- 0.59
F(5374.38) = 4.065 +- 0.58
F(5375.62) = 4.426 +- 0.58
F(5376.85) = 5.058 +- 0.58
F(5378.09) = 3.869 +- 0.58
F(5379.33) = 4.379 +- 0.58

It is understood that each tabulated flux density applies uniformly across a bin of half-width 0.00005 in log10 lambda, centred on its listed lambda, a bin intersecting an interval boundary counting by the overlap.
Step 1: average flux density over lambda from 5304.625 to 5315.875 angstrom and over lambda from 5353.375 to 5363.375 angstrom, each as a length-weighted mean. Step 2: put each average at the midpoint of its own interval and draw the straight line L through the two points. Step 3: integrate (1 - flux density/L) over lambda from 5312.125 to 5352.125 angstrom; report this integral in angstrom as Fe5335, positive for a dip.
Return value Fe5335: 1.63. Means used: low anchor 3.95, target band 4.04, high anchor 4.56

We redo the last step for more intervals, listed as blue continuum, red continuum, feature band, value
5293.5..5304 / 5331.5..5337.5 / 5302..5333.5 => 0.9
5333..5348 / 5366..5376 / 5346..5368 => -1.1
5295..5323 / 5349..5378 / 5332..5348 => 0.2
